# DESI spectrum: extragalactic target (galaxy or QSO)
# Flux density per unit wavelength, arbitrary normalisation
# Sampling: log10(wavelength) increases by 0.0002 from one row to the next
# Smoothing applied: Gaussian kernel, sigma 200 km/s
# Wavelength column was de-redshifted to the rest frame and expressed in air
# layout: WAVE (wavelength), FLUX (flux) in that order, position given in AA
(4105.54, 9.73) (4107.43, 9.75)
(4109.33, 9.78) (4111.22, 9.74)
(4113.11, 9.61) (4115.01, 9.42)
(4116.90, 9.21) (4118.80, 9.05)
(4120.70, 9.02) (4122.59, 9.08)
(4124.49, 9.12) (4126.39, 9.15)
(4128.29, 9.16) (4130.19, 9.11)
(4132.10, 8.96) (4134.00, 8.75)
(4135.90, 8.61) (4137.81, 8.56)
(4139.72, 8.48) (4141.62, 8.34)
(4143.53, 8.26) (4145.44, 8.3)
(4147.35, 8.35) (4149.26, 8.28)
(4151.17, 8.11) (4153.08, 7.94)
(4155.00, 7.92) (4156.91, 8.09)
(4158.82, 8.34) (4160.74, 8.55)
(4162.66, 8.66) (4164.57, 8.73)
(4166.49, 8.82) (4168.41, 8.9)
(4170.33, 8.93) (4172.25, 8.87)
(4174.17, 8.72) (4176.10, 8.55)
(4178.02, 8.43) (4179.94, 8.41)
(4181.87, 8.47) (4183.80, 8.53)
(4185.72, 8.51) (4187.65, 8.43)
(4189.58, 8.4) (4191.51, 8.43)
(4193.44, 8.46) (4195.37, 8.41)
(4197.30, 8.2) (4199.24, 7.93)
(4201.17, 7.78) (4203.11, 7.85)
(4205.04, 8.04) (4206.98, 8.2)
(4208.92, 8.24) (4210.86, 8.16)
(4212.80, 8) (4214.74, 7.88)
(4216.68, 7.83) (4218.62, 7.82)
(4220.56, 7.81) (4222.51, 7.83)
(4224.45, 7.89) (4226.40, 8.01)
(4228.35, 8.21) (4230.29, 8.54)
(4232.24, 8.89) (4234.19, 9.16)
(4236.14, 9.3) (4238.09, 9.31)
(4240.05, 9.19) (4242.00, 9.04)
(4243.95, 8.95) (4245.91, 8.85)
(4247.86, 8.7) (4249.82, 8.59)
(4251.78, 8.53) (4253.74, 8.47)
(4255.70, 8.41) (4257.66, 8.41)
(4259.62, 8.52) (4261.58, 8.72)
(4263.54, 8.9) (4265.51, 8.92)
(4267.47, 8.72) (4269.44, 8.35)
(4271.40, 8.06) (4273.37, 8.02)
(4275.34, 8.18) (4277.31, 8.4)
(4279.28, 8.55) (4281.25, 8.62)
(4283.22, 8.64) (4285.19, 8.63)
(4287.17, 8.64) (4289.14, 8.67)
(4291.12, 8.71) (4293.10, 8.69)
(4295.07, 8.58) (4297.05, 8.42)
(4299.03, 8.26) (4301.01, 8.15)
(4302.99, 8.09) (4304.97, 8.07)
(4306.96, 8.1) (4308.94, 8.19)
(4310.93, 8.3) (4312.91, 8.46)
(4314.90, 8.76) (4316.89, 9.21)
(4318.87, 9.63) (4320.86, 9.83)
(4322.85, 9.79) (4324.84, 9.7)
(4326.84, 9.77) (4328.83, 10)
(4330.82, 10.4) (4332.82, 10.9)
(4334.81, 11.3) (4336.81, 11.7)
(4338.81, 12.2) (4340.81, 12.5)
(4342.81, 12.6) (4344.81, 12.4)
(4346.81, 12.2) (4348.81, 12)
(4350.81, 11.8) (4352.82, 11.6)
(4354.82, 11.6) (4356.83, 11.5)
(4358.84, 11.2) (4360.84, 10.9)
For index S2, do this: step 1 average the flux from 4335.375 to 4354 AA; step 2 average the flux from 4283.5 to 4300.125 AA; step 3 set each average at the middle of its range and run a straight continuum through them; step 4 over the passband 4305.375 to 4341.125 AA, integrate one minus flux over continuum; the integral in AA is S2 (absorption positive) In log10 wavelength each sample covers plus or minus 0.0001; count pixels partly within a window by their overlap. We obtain 2.8 AA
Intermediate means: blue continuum 8.57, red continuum 12.1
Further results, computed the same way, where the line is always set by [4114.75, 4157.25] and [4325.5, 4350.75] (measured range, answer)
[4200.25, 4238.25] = 6.2 AA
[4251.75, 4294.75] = 8.3 AA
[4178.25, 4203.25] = 2.9 AA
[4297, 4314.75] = 4.5 AA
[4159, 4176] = 0.7 AA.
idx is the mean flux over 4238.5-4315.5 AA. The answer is 8.53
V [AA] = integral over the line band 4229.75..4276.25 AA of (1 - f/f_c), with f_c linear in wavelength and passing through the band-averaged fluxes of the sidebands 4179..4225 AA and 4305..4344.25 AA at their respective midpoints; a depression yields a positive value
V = 1.2 AA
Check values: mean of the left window 8.15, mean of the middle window 8.7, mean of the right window 10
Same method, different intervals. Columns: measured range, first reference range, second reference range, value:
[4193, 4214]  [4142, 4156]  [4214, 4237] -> 0.34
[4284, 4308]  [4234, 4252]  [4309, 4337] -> 2.67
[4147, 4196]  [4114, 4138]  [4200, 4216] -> -0.07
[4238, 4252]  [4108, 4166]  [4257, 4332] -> -0.22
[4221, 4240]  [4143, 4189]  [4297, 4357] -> 1.20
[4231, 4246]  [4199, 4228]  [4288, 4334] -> -1.58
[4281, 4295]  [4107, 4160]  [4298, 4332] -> 0.48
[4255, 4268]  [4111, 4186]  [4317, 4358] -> 1.91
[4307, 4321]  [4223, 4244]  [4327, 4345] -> 2.66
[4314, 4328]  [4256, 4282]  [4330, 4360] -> 1.53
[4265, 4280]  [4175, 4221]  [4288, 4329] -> 0.40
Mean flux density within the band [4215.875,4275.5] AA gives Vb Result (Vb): 8.53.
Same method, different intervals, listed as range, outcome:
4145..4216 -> 8.34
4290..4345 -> 9.63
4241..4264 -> 8.67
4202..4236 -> 8.17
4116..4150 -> 8.77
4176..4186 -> 8.48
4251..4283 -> 8.49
